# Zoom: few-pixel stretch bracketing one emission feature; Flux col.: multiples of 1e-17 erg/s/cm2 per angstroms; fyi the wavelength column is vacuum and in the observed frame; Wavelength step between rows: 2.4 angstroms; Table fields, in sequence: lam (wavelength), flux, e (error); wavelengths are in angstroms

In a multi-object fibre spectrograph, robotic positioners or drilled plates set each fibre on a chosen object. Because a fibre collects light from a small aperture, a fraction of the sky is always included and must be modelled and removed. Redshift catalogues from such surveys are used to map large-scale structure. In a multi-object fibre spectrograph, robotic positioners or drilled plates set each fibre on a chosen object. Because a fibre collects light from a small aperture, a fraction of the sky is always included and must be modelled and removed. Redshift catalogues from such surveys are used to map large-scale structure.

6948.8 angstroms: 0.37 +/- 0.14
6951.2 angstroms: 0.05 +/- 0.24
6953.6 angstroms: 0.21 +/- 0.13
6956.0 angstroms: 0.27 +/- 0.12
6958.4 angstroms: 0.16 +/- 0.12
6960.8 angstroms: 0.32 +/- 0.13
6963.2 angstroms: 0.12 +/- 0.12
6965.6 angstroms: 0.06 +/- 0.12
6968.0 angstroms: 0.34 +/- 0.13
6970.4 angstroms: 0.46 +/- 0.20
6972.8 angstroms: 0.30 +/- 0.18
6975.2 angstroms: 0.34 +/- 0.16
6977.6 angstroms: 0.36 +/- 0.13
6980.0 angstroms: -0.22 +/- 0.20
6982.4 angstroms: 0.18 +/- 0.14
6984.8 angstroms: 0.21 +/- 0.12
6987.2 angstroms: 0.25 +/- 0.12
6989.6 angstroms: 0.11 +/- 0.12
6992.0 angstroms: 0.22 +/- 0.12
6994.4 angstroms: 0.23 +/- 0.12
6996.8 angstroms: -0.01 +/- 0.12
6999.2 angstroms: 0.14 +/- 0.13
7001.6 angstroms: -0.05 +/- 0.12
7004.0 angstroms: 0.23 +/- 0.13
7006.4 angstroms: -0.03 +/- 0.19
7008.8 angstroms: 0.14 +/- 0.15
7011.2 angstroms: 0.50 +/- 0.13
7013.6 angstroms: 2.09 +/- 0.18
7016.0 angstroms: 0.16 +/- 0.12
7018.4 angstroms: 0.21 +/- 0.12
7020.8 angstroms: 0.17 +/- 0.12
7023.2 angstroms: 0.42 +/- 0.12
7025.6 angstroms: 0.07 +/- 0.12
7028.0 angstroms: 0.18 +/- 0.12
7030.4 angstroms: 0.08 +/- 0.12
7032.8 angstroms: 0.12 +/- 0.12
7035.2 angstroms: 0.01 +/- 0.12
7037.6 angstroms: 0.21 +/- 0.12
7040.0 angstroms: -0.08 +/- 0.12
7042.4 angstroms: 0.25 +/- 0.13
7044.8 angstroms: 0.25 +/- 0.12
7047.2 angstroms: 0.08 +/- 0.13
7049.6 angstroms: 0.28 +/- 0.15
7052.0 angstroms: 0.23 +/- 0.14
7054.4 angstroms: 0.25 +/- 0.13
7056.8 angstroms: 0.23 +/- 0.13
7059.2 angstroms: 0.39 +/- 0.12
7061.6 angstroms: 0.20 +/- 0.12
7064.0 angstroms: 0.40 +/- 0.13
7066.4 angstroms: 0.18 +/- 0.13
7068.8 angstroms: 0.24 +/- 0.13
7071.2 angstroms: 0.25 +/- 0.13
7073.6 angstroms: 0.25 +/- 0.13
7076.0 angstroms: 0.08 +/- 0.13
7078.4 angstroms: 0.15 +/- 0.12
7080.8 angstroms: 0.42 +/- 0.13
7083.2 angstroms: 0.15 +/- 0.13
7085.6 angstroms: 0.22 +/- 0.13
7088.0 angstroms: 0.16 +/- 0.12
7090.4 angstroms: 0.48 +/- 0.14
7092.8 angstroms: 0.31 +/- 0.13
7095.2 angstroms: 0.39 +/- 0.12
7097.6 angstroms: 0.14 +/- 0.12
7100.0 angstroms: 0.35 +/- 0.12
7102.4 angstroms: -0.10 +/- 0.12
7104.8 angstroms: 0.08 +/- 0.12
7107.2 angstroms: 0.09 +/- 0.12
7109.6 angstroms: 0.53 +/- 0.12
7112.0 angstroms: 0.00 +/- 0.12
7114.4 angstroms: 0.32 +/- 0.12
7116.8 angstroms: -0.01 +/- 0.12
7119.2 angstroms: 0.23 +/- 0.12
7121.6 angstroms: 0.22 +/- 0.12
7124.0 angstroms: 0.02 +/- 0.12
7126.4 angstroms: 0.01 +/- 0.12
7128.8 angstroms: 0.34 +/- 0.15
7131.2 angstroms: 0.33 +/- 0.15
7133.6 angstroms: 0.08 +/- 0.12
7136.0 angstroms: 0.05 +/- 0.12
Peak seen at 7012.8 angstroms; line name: H-alpha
